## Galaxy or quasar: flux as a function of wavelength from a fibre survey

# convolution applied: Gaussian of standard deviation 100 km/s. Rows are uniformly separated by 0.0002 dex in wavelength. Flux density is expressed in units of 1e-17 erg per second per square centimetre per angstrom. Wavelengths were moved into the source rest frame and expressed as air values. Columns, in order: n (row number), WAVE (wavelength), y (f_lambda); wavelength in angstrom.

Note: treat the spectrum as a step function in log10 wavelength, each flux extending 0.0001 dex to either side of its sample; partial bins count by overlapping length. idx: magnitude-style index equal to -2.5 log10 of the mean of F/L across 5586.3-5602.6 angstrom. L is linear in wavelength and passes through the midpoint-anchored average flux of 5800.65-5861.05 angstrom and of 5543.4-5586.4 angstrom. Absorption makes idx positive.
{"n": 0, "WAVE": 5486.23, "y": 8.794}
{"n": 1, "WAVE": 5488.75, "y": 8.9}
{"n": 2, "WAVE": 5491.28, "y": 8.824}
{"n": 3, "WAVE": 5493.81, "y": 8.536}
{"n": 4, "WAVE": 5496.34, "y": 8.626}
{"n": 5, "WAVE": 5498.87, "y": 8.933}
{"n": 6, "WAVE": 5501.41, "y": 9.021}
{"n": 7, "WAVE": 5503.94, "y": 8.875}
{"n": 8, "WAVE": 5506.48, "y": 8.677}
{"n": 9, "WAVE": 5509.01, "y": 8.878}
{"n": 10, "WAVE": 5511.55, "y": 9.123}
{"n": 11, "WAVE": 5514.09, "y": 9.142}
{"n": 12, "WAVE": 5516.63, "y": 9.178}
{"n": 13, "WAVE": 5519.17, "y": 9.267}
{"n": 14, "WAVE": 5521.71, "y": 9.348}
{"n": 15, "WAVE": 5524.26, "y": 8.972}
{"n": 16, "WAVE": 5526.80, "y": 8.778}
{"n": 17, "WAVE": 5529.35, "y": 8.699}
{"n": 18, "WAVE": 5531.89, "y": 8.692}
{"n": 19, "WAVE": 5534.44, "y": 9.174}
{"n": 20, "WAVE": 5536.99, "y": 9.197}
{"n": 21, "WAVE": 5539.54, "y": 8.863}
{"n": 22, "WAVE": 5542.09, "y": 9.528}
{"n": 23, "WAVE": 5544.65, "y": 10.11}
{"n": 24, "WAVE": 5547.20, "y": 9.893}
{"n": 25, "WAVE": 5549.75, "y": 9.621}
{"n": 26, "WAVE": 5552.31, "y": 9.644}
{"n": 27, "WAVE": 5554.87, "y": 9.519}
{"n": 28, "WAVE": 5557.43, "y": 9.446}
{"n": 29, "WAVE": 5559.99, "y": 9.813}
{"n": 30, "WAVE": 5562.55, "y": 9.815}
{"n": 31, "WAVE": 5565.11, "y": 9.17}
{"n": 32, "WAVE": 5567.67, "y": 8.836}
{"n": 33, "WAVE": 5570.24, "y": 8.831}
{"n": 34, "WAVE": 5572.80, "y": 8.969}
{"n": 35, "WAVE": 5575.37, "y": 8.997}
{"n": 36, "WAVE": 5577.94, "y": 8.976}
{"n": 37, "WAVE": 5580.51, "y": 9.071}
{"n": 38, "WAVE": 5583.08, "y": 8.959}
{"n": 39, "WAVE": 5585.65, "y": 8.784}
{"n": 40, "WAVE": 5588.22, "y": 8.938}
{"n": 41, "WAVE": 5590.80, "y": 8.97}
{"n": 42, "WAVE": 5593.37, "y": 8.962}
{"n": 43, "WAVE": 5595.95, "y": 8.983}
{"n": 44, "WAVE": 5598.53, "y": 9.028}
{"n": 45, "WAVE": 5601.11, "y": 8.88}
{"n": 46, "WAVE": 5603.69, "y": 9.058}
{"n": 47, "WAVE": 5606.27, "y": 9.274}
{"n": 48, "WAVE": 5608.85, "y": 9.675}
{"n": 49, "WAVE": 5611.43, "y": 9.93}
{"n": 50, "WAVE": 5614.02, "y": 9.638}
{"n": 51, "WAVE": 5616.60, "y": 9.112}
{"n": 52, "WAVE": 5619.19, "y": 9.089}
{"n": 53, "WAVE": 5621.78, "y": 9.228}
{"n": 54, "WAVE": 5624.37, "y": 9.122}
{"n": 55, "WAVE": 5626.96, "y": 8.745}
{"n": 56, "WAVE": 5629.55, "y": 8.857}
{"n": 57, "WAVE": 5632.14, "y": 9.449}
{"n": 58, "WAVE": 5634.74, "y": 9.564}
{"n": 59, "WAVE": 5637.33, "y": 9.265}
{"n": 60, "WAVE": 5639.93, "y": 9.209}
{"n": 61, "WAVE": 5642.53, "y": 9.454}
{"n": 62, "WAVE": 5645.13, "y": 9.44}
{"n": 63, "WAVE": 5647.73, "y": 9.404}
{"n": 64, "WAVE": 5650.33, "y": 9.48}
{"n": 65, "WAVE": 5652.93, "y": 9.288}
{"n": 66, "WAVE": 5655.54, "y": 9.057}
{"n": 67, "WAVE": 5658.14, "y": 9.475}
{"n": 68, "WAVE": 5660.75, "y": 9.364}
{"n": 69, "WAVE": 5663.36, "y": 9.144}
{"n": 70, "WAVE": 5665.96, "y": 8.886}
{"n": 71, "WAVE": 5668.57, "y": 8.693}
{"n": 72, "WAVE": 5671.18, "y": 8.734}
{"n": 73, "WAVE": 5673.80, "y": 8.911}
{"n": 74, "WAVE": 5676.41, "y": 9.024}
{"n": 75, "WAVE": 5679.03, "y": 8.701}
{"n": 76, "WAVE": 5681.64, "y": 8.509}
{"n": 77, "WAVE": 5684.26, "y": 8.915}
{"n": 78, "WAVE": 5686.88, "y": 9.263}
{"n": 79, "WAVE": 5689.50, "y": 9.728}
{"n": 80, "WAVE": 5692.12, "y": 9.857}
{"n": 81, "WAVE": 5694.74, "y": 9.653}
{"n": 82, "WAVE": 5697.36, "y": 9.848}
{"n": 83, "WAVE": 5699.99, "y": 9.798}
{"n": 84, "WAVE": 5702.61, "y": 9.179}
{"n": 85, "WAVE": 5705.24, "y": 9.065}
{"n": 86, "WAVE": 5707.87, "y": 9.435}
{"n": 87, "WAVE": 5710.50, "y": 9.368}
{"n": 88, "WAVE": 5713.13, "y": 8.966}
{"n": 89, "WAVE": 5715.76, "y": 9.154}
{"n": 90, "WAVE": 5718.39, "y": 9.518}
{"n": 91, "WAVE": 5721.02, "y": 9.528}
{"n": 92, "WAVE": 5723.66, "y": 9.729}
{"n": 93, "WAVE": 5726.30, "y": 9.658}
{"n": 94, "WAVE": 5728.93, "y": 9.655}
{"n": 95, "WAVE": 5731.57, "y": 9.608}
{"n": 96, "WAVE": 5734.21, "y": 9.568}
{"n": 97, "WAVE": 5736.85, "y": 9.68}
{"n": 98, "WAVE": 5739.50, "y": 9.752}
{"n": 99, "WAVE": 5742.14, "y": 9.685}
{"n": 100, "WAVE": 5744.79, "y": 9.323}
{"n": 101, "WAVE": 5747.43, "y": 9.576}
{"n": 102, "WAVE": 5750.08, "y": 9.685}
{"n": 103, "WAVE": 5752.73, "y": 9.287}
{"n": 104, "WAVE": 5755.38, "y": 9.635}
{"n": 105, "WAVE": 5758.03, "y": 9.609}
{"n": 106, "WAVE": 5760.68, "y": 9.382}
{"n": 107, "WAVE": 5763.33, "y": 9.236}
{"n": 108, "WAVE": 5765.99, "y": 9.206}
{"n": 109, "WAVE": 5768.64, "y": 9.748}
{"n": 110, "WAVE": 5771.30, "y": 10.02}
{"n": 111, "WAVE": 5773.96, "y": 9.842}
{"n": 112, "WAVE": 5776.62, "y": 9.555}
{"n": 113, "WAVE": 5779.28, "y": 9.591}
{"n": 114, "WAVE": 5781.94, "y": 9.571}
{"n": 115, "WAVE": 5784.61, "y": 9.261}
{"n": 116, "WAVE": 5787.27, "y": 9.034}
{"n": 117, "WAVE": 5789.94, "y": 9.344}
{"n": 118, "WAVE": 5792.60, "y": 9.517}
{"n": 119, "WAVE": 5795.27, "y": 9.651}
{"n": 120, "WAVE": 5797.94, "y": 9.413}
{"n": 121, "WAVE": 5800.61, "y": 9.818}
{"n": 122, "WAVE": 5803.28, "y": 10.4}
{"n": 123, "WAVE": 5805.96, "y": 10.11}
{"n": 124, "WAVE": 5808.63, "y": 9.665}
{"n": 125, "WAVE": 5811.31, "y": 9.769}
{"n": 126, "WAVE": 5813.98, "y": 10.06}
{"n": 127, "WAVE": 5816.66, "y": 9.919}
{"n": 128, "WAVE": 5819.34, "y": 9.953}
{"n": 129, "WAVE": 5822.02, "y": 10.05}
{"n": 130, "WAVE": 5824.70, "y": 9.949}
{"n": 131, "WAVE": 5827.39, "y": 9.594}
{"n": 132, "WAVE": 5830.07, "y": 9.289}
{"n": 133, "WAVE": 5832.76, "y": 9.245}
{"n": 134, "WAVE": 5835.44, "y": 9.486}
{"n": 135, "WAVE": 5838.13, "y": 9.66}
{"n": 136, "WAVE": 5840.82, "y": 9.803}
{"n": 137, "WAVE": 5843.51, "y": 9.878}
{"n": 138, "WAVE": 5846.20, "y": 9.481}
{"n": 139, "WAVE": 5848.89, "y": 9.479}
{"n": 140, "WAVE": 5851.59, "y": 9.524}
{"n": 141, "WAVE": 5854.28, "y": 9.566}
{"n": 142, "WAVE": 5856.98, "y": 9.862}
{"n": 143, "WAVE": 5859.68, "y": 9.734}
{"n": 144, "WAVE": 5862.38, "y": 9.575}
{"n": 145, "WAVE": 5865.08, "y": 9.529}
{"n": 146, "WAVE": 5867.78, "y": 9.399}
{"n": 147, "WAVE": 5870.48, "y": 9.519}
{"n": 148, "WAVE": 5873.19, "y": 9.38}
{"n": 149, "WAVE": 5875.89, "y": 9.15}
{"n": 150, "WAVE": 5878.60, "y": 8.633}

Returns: 0.050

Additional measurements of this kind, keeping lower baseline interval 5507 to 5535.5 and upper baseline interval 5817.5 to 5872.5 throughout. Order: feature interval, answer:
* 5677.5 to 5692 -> 0.03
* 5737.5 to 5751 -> -0.02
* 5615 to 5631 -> 0.02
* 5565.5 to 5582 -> 0.02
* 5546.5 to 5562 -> -0.07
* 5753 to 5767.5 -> 0.01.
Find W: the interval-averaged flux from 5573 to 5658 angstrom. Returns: 9.19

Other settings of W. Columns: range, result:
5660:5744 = 9.33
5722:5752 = 9.62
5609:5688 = 9.17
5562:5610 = 9.05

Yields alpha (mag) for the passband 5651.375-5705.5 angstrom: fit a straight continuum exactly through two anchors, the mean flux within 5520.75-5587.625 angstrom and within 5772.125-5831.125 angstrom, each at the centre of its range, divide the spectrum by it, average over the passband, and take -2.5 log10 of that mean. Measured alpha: 0.03 mag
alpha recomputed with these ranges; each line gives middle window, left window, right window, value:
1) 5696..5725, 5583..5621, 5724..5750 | 0.01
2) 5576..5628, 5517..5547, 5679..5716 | 0.01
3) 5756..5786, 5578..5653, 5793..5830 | 0.02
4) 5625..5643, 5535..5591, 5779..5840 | 0.02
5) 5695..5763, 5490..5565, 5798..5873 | 0.00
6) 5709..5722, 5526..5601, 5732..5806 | 0.02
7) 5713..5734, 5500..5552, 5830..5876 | -0.01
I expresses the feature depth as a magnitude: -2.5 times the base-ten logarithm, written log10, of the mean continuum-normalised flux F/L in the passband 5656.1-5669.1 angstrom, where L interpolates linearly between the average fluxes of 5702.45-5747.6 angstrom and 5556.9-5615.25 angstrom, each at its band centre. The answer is 0.02 mag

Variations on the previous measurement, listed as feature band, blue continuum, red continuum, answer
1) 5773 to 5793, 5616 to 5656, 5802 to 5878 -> 0.010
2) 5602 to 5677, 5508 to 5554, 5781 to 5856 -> 0.019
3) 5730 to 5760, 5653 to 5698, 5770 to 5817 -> -0.012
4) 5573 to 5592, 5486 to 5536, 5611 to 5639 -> 0.021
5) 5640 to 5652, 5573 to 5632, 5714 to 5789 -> -0.021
